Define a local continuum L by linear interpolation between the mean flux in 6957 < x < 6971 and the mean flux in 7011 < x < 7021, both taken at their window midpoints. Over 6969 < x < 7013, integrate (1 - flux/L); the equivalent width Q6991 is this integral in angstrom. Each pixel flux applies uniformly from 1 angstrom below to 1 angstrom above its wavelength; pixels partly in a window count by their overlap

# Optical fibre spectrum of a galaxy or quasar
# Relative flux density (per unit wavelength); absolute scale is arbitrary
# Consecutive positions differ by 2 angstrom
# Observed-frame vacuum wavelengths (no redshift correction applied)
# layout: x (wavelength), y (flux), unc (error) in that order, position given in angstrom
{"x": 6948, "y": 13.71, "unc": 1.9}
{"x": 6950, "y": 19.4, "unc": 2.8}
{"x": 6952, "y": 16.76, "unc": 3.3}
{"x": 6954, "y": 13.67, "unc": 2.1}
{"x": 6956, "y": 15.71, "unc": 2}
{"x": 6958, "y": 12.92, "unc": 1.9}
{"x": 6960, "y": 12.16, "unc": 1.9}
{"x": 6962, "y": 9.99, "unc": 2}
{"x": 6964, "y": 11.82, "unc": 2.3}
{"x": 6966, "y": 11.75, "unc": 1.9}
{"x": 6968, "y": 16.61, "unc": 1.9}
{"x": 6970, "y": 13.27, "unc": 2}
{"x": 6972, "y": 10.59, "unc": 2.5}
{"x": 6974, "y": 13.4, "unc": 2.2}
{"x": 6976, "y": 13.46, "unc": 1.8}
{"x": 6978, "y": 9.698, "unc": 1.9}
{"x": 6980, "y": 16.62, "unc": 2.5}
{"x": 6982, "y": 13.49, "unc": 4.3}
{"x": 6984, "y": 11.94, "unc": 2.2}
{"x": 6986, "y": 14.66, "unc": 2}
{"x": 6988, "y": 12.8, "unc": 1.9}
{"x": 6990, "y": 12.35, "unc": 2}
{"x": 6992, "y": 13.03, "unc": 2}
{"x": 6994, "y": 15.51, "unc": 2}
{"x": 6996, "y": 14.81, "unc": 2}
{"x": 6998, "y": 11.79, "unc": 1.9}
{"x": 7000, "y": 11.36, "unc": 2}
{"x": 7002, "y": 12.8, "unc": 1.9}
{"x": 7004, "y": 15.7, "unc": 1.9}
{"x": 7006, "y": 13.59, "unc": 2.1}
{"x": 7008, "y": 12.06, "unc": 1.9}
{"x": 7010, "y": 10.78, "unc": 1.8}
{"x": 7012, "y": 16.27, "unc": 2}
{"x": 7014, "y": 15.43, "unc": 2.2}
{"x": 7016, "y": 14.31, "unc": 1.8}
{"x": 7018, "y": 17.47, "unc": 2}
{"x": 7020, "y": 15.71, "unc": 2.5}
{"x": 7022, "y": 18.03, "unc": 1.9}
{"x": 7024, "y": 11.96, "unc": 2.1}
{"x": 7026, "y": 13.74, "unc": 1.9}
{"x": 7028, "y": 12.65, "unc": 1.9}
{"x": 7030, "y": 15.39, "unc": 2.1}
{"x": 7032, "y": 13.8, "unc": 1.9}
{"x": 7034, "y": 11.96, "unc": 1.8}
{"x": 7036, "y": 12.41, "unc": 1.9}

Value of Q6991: 3.38 angstrom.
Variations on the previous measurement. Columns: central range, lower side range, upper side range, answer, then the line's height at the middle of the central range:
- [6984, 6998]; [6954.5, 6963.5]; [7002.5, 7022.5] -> 0.39 angstrom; 14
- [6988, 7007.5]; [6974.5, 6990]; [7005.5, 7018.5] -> 0.47 angstrom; 13.7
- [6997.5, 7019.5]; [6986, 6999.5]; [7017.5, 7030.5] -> 0.47 angstrom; 14.1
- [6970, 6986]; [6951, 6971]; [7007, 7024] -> 1.15 angstrom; 13.9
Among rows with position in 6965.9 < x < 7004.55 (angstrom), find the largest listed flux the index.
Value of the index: 16.62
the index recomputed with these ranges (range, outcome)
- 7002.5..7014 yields 16.27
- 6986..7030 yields 18.03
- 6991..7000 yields 15.51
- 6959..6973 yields 16.61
